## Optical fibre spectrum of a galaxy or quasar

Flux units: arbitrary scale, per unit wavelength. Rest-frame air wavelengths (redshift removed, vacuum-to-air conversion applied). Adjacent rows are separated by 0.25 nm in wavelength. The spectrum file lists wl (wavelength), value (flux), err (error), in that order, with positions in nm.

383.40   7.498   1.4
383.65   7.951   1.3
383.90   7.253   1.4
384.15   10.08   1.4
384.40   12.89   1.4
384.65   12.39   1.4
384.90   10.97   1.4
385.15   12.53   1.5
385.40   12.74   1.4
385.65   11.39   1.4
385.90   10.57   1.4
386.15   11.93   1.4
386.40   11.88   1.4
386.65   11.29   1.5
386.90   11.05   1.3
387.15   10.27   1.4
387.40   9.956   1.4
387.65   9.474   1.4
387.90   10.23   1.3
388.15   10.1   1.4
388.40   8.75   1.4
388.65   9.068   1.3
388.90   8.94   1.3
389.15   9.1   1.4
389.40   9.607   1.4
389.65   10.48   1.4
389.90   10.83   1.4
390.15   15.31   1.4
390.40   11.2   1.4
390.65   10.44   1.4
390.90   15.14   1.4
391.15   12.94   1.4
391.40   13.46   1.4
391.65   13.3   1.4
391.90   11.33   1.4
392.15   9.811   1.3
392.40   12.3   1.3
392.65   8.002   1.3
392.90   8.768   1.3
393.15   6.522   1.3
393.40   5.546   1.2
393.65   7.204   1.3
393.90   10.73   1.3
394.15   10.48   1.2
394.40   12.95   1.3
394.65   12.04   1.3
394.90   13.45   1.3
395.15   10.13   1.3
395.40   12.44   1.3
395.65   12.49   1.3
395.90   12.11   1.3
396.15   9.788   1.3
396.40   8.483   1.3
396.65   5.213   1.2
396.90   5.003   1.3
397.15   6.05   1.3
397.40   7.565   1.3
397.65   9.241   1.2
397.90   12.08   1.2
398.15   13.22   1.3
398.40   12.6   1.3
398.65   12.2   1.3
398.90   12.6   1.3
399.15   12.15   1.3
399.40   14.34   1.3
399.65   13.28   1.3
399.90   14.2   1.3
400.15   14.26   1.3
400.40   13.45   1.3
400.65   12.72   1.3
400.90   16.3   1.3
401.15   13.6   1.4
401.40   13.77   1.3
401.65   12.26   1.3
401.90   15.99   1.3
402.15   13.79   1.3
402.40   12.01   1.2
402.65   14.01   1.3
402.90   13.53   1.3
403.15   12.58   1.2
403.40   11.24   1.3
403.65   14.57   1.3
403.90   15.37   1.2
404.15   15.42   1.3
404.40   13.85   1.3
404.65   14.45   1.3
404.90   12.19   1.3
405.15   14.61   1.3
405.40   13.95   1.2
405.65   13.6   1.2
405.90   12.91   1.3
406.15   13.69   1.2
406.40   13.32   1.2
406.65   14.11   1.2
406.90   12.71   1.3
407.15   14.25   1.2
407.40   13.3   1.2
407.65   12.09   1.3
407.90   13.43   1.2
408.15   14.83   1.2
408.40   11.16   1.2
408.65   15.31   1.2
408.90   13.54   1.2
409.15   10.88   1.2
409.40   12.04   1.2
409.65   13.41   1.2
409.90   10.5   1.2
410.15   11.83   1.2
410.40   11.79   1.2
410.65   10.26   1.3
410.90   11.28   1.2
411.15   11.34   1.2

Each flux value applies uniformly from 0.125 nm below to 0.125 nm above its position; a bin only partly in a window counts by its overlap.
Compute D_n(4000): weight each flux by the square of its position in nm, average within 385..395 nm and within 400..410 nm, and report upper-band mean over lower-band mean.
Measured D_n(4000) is 1.35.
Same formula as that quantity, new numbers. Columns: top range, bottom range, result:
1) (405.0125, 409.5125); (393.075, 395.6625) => 1.37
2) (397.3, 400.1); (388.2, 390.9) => 1.21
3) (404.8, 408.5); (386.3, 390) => 1.46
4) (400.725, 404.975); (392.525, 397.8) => 1.55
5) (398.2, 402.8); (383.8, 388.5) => 1.34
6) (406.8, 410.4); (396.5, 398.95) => 1.42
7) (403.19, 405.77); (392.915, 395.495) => 1.45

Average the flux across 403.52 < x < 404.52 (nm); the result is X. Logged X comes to 14.8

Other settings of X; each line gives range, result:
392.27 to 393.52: 8.24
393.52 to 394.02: 8.92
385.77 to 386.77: 11.4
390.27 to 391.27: 12.4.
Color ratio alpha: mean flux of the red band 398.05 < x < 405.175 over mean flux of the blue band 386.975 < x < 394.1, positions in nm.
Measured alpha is 1.3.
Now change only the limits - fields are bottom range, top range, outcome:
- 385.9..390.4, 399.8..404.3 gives 1.32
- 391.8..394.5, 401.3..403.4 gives 1.43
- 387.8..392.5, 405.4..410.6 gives 1.16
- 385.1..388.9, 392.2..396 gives 0.97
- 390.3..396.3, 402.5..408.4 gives 1.24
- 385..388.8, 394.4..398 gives 0.91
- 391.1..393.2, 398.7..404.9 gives 1.27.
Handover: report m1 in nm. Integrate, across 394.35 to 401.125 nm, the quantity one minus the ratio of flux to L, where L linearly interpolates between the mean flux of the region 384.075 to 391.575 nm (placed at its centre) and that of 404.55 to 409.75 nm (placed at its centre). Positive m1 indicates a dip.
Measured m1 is 0.43 nm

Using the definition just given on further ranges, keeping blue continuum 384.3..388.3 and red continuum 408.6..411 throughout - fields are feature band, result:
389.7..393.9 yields 0.232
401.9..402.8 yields -0.147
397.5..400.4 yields -0.274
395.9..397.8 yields 0.632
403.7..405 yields -0.276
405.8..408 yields -0.263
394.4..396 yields -0.094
